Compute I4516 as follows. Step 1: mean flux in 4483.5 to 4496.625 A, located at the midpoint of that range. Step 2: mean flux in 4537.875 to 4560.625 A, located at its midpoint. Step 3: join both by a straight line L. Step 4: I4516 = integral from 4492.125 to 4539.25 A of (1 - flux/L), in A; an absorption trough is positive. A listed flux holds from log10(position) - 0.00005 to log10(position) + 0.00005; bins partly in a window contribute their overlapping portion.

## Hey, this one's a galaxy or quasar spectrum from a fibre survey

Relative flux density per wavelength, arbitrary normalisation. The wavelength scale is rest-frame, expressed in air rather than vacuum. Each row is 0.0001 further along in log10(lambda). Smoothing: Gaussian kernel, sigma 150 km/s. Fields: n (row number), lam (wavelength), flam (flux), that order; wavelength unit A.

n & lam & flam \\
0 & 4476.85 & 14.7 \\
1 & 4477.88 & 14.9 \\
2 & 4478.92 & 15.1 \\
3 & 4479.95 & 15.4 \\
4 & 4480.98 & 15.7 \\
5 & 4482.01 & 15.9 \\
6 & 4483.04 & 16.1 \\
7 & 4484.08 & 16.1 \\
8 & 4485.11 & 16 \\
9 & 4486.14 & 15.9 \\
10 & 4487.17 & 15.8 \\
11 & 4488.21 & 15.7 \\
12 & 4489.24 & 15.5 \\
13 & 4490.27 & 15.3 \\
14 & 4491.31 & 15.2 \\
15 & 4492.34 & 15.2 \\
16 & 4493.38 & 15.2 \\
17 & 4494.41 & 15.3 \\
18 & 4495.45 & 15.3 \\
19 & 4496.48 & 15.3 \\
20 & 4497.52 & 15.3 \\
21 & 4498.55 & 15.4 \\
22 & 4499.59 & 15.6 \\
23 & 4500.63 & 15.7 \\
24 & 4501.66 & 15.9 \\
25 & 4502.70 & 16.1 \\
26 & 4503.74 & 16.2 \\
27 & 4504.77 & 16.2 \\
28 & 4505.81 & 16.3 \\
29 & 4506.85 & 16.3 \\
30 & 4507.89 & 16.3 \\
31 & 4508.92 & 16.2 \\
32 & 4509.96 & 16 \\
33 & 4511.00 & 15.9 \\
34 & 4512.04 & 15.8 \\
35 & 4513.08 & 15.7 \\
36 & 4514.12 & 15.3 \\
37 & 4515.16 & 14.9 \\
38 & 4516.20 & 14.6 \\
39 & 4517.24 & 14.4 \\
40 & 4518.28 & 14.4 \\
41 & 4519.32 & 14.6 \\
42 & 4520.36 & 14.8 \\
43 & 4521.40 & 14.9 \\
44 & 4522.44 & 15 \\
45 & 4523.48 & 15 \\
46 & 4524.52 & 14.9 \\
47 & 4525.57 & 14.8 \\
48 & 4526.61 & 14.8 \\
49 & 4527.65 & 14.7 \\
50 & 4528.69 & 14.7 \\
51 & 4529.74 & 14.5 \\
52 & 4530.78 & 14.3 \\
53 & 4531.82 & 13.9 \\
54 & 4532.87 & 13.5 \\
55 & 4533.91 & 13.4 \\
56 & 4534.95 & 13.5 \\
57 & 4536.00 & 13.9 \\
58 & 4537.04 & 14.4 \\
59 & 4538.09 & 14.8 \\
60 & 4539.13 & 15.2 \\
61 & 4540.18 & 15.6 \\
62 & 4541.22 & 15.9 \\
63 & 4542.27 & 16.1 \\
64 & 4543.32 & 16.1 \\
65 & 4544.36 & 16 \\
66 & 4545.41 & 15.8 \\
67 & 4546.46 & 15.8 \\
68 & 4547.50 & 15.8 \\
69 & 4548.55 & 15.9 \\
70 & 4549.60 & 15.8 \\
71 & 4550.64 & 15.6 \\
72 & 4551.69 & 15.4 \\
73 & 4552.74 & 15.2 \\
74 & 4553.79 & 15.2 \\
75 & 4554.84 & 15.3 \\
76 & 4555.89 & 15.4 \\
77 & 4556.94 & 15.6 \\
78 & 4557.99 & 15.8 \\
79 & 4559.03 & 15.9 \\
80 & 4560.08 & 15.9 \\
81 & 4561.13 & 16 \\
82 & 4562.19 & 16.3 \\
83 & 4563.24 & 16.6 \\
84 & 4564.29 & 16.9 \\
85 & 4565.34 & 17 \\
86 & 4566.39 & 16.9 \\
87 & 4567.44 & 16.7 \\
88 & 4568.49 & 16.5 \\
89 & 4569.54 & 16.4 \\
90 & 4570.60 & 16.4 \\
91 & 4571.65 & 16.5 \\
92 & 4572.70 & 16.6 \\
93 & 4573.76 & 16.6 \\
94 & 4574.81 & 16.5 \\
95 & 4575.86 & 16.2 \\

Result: 1.5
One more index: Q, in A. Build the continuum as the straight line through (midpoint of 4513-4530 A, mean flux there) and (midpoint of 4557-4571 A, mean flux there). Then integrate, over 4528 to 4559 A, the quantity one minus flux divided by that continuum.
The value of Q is 1.0 A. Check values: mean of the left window 14.8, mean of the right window 16.4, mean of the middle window 15.1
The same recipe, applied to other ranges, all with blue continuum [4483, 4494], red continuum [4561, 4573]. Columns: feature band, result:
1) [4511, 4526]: 0.9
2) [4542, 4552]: 0.3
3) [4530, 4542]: 1.3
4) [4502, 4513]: -0.2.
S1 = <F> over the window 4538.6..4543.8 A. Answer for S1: 15.8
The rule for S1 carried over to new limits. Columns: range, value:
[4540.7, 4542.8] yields 16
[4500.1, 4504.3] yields 16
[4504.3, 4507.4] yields 16.2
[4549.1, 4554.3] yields 15.4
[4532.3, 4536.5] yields 13.6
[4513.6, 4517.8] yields 14.8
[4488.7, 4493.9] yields 15.3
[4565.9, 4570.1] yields 16.6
